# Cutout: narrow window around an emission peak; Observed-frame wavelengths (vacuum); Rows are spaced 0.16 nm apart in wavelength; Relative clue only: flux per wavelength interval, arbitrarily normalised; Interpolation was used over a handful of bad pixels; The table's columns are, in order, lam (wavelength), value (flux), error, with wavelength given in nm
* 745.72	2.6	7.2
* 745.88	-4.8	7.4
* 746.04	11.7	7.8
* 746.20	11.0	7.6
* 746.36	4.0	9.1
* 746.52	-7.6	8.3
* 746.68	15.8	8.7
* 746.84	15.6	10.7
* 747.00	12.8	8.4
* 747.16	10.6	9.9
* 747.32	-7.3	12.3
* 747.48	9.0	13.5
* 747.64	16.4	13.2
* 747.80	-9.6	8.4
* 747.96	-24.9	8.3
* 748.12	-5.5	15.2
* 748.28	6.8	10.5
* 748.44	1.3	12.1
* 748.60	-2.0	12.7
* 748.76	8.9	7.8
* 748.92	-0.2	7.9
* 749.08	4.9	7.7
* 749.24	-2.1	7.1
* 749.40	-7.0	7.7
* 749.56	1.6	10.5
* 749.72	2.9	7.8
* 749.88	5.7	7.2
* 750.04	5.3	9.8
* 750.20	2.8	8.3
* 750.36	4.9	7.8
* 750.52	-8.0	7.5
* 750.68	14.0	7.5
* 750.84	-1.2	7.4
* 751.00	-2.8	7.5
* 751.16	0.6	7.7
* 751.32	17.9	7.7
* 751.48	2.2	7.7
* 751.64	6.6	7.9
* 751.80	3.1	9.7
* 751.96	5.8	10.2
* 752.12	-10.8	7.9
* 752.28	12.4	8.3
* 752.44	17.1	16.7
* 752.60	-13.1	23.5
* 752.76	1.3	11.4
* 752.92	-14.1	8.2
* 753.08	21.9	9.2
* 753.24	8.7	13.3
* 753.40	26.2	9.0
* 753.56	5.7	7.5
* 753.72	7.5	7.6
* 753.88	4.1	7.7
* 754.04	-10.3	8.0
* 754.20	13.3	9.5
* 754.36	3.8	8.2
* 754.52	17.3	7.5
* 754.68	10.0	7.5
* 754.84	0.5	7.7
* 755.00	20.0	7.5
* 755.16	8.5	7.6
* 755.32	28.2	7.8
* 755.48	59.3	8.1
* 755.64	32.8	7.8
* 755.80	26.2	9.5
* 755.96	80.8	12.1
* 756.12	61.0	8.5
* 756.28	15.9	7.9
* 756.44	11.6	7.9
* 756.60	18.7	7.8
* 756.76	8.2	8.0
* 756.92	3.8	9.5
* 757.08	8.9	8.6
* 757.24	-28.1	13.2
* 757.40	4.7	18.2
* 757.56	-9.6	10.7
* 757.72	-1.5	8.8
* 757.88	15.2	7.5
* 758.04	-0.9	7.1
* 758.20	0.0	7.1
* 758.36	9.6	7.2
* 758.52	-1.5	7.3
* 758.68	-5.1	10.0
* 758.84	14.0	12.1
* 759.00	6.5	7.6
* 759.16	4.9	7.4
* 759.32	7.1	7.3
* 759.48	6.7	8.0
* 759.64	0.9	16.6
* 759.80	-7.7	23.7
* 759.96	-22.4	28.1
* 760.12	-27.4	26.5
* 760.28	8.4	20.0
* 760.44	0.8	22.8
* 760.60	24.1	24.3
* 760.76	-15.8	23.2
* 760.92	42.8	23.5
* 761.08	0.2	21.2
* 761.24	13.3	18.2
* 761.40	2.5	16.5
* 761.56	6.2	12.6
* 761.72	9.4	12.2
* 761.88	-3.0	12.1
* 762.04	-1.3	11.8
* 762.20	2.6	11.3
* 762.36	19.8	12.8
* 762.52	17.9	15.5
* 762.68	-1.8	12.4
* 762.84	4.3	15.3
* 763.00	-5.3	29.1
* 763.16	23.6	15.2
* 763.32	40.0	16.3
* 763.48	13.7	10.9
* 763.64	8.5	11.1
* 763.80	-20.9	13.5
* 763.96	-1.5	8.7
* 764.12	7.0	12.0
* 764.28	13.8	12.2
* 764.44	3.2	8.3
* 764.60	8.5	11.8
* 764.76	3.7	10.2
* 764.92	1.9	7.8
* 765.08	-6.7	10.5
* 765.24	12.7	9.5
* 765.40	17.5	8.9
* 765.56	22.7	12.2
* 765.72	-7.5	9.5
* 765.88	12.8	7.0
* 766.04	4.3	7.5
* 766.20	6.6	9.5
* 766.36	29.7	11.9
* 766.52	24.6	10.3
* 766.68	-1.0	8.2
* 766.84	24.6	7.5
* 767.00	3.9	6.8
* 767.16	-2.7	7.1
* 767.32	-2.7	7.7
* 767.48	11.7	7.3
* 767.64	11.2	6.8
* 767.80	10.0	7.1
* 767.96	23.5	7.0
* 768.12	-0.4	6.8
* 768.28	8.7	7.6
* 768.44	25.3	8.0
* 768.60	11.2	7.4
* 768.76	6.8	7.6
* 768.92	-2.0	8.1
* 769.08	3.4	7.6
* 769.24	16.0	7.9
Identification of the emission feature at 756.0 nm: [O II] 3727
